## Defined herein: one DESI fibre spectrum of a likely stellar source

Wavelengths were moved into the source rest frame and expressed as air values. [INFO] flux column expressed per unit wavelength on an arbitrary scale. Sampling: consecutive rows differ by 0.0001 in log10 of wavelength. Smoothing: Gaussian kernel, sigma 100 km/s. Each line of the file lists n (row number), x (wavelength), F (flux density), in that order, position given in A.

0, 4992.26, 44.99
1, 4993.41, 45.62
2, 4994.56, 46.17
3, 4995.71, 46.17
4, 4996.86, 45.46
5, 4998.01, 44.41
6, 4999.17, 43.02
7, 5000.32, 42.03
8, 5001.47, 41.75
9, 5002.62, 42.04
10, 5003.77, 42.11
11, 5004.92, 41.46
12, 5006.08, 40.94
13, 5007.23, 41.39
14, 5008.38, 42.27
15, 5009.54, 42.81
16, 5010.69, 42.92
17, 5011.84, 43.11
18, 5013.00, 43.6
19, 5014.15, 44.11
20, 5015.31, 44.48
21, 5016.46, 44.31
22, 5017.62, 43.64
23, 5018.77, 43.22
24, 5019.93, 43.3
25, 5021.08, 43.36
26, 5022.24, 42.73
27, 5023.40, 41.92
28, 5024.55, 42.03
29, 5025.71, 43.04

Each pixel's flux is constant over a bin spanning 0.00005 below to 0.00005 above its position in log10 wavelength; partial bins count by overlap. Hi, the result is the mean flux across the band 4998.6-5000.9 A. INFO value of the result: 42.6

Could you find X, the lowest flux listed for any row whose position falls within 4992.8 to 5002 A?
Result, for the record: 41.75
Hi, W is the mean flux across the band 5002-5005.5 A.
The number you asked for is 41.9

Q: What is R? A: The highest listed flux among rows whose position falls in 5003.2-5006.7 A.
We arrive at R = 42.11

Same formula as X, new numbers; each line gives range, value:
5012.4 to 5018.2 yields 43.6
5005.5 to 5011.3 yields 40.94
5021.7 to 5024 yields 41.92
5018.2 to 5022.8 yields 42.73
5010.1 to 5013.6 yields 42.92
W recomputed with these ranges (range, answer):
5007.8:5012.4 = 42.8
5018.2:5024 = 42.9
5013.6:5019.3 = 44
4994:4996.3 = 46.2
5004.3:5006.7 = 41.2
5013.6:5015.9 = 44.3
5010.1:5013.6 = 43.3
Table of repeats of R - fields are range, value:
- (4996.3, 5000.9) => 45.46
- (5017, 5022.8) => 43.64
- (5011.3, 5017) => 44.48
